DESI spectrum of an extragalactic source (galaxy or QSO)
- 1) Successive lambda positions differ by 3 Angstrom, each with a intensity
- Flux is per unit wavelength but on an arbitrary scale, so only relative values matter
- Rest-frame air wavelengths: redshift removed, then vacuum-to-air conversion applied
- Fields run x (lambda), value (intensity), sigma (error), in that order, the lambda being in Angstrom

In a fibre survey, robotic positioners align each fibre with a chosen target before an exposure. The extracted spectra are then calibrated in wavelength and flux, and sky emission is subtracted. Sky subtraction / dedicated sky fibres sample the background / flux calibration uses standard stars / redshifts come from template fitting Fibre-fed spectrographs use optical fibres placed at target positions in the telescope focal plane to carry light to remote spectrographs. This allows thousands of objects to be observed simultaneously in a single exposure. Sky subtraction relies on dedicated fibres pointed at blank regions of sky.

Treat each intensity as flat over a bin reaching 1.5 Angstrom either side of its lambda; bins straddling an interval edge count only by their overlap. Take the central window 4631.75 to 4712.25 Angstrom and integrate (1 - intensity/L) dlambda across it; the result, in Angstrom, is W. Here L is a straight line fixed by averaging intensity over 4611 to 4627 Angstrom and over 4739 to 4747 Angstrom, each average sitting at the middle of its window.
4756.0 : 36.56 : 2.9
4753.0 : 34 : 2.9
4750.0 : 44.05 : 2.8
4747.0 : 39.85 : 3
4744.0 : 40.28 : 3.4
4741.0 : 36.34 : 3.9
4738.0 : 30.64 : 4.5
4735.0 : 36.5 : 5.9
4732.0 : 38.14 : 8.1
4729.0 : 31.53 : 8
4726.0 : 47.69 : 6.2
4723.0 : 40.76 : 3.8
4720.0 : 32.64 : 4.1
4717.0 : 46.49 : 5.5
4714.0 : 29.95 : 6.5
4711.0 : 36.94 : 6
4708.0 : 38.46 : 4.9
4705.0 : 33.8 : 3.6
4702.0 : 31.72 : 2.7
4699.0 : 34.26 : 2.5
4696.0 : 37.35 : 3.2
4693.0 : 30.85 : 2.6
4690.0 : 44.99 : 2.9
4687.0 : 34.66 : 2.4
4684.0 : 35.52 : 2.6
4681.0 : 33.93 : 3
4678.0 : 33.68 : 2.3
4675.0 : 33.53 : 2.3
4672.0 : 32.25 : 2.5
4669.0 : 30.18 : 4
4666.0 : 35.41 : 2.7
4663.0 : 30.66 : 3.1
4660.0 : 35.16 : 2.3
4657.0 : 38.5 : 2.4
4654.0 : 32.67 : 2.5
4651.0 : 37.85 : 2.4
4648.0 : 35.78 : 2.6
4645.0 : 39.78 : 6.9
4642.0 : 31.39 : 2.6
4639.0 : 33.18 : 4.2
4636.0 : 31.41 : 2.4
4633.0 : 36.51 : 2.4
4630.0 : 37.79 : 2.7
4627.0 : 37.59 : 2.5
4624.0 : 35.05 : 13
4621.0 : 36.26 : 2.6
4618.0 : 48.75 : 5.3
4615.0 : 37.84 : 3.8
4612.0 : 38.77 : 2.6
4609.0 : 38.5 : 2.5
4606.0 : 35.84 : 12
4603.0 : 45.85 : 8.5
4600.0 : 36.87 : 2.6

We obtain 8.1 Angstrom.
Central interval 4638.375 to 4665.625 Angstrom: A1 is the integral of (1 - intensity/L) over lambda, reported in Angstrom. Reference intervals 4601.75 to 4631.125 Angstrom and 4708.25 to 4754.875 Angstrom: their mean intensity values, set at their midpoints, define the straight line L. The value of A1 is 2.6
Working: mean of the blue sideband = 39.2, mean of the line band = 35.1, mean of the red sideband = 37.7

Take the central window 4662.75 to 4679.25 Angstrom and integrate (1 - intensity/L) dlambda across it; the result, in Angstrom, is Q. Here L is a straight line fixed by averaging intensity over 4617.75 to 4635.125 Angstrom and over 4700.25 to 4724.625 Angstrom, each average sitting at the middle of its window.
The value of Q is 1.9 Angstrom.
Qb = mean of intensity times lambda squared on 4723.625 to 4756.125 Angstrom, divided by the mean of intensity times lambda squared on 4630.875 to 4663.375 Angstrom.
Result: 1.1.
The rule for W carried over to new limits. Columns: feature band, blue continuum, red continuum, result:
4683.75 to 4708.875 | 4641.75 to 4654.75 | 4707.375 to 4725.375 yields 1.16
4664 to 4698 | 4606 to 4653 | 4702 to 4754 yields 2.31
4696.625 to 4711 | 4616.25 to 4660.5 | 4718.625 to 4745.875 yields 0.79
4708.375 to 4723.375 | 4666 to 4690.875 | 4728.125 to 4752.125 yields -0.40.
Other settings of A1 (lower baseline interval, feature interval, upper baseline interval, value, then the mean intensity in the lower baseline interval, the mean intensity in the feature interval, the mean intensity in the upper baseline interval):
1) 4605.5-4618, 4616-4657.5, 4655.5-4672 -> 0.1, 39.2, 36.6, 33.8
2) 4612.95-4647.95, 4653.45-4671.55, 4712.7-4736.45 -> 1.7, 36.9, 33.7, 38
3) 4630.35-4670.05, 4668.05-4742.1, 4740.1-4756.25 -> 2.4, 34.6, 35.7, 38.7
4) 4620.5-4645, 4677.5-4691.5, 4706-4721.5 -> -0.2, 35.1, 36.8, 36.8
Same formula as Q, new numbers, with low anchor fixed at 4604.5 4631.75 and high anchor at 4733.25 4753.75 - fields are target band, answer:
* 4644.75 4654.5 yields 0.44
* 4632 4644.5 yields 1.56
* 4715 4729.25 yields -0.96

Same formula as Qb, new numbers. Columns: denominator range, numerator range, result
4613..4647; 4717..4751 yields 1.09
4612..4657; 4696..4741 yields 1.03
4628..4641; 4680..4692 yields 1.09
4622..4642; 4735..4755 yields 1.12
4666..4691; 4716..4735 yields 1.15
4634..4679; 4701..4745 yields 1.11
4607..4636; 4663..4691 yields 0.93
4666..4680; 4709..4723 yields 1.15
